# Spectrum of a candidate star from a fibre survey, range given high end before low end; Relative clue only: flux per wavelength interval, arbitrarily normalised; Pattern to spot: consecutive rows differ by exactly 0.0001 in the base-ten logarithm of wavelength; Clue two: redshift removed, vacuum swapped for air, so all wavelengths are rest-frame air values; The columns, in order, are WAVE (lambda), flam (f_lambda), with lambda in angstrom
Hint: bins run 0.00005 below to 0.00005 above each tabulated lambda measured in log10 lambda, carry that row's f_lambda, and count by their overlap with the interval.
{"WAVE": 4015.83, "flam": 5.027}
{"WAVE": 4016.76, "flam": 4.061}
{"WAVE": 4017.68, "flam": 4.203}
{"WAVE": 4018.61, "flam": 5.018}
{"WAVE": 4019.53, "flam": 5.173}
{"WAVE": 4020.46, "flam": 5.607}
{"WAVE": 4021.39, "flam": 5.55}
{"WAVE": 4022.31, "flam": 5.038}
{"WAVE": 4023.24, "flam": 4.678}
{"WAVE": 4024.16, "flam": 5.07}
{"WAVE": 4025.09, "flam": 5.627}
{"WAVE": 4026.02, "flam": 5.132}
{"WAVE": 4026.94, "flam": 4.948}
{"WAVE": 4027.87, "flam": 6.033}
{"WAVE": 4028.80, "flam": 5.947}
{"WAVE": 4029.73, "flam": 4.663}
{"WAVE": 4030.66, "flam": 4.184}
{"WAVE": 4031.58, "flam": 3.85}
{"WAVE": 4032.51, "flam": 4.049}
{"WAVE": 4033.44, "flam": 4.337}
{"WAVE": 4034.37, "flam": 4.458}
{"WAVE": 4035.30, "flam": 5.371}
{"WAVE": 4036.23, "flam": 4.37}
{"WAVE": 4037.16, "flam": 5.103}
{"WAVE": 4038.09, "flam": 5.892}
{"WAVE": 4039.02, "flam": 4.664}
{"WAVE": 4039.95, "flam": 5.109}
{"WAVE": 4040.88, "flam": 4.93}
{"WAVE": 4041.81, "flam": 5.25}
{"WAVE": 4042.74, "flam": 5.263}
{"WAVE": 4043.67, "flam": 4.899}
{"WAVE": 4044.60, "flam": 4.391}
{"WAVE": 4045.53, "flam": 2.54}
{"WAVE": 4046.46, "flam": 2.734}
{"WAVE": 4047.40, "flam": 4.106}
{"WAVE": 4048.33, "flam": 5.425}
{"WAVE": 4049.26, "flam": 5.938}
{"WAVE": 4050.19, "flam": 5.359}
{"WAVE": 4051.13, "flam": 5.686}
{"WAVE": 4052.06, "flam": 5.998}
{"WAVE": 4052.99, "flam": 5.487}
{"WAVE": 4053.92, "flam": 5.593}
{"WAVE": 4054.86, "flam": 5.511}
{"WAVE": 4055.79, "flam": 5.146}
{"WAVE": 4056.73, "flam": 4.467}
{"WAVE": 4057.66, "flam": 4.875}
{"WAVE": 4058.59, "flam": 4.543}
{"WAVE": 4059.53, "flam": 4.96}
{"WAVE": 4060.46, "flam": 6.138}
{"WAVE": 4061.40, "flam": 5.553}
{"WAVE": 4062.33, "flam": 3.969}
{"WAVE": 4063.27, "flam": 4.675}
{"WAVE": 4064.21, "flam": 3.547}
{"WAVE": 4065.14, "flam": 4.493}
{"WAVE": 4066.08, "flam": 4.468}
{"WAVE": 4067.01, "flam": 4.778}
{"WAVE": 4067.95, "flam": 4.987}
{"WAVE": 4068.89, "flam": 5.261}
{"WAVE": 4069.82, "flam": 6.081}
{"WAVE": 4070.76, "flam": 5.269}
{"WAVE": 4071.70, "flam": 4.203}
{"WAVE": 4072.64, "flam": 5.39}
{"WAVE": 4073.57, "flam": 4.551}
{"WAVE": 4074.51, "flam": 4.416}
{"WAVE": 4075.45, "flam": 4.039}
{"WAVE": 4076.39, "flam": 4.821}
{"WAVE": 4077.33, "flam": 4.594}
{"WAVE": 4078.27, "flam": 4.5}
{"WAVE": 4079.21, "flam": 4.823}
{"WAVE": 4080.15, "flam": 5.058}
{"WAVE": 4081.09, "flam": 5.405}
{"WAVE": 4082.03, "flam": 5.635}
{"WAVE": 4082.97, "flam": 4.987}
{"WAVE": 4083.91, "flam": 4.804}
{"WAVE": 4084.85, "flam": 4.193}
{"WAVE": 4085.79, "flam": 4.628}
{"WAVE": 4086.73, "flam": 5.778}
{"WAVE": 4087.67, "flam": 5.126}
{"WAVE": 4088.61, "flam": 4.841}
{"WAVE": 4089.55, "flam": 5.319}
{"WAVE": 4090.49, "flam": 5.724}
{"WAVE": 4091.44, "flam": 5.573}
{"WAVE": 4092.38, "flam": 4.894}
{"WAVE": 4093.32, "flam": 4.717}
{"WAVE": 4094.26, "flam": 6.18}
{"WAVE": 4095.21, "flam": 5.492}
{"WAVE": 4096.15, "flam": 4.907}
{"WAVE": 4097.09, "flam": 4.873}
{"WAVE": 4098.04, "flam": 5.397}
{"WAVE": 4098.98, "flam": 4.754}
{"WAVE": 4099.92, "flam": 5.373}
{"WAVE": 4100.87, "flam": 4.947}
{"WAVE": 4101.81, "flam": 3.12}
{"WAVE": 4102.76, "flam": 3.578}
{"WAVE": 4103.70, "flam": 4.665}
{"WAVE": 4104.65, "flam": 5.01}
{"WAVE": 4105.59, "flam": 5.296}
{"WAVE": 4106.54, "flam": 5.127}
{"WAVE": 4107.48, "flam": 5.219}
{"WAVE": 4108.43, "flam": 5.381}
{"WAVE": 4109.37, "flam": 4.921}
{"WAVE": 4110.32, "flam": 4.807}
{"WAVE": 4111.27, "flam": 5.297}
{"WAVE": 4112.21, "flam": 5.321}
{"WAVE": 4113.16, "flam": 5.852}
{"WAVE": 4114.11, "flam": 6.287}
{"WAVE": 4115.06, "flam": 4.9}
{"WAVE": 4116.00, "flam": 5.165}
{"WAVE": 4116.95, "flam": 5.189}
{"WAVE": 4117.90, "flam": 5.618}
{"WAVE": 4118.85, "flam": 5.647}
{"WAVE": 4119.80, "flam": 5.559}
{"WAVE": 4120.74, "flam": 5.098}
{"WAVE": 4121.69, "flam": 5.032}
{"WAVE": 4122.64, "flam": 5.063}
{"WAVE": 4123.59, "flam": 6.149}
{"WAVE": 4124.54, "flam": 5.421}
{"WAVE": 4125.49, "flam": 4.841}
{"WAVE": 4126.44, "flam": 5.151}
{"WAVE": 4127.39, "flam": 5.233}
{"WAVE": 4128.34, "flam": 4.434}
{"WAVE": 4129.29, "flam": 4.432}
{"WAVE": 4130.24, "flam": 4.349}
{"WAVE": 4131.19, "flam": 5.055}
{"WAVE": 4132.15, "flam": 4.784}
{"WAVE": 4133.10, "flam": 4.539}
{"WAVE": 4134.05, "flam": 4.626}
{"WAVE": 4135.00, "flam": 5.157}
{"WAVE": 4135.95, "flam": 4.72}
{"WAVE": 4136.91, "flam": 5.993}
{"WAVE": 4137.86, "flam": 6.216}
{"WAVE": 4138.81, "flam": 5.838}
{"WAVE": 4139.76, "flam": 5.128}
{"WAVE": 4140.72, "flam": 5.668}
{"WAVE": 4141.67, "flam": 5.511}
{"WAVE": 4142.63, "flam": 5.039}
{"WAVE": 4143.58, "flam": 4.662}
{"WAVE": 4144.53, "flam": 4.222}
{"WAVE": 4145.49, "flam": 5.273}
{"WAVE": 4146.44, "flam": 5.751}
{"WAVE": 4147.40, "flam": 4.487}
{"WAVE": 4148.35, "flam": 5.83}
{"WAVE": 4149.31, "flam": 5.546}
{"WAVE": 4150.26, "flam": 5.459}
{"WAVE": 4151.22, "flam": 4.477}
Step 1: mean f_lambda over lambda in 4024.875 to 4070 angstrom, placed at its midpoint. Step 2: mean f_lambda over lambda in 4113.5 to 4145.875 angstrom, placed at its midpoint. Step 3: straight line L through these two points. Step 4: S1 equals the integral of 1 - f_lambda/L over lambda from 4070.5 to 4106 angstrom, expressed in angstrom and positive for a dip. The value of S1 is 0.9 angstrom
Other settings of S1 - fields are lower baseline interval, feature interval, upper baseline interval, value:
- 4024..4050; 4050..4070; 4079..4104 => -0.7 angstrom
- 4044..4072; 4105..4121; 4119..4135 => -1.1 angstrom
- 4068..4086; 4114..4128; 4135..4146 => -0.4 angstrom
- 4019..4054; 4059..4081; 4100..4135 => 0.8 angstrom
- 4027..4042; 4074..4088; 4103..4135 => 0.5 angstrom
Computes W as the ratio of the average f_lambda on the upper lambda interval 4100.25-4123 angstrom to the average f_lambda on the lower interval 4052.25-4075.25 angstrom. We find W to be 1.03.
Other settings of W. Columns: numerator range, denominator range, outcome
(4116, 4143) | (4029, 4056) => 1.07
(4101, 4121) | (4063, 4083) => 1.06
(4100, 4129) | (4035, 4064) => 1.03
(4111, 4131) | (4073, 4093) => 1.06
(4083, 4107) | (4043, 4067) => 1.03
